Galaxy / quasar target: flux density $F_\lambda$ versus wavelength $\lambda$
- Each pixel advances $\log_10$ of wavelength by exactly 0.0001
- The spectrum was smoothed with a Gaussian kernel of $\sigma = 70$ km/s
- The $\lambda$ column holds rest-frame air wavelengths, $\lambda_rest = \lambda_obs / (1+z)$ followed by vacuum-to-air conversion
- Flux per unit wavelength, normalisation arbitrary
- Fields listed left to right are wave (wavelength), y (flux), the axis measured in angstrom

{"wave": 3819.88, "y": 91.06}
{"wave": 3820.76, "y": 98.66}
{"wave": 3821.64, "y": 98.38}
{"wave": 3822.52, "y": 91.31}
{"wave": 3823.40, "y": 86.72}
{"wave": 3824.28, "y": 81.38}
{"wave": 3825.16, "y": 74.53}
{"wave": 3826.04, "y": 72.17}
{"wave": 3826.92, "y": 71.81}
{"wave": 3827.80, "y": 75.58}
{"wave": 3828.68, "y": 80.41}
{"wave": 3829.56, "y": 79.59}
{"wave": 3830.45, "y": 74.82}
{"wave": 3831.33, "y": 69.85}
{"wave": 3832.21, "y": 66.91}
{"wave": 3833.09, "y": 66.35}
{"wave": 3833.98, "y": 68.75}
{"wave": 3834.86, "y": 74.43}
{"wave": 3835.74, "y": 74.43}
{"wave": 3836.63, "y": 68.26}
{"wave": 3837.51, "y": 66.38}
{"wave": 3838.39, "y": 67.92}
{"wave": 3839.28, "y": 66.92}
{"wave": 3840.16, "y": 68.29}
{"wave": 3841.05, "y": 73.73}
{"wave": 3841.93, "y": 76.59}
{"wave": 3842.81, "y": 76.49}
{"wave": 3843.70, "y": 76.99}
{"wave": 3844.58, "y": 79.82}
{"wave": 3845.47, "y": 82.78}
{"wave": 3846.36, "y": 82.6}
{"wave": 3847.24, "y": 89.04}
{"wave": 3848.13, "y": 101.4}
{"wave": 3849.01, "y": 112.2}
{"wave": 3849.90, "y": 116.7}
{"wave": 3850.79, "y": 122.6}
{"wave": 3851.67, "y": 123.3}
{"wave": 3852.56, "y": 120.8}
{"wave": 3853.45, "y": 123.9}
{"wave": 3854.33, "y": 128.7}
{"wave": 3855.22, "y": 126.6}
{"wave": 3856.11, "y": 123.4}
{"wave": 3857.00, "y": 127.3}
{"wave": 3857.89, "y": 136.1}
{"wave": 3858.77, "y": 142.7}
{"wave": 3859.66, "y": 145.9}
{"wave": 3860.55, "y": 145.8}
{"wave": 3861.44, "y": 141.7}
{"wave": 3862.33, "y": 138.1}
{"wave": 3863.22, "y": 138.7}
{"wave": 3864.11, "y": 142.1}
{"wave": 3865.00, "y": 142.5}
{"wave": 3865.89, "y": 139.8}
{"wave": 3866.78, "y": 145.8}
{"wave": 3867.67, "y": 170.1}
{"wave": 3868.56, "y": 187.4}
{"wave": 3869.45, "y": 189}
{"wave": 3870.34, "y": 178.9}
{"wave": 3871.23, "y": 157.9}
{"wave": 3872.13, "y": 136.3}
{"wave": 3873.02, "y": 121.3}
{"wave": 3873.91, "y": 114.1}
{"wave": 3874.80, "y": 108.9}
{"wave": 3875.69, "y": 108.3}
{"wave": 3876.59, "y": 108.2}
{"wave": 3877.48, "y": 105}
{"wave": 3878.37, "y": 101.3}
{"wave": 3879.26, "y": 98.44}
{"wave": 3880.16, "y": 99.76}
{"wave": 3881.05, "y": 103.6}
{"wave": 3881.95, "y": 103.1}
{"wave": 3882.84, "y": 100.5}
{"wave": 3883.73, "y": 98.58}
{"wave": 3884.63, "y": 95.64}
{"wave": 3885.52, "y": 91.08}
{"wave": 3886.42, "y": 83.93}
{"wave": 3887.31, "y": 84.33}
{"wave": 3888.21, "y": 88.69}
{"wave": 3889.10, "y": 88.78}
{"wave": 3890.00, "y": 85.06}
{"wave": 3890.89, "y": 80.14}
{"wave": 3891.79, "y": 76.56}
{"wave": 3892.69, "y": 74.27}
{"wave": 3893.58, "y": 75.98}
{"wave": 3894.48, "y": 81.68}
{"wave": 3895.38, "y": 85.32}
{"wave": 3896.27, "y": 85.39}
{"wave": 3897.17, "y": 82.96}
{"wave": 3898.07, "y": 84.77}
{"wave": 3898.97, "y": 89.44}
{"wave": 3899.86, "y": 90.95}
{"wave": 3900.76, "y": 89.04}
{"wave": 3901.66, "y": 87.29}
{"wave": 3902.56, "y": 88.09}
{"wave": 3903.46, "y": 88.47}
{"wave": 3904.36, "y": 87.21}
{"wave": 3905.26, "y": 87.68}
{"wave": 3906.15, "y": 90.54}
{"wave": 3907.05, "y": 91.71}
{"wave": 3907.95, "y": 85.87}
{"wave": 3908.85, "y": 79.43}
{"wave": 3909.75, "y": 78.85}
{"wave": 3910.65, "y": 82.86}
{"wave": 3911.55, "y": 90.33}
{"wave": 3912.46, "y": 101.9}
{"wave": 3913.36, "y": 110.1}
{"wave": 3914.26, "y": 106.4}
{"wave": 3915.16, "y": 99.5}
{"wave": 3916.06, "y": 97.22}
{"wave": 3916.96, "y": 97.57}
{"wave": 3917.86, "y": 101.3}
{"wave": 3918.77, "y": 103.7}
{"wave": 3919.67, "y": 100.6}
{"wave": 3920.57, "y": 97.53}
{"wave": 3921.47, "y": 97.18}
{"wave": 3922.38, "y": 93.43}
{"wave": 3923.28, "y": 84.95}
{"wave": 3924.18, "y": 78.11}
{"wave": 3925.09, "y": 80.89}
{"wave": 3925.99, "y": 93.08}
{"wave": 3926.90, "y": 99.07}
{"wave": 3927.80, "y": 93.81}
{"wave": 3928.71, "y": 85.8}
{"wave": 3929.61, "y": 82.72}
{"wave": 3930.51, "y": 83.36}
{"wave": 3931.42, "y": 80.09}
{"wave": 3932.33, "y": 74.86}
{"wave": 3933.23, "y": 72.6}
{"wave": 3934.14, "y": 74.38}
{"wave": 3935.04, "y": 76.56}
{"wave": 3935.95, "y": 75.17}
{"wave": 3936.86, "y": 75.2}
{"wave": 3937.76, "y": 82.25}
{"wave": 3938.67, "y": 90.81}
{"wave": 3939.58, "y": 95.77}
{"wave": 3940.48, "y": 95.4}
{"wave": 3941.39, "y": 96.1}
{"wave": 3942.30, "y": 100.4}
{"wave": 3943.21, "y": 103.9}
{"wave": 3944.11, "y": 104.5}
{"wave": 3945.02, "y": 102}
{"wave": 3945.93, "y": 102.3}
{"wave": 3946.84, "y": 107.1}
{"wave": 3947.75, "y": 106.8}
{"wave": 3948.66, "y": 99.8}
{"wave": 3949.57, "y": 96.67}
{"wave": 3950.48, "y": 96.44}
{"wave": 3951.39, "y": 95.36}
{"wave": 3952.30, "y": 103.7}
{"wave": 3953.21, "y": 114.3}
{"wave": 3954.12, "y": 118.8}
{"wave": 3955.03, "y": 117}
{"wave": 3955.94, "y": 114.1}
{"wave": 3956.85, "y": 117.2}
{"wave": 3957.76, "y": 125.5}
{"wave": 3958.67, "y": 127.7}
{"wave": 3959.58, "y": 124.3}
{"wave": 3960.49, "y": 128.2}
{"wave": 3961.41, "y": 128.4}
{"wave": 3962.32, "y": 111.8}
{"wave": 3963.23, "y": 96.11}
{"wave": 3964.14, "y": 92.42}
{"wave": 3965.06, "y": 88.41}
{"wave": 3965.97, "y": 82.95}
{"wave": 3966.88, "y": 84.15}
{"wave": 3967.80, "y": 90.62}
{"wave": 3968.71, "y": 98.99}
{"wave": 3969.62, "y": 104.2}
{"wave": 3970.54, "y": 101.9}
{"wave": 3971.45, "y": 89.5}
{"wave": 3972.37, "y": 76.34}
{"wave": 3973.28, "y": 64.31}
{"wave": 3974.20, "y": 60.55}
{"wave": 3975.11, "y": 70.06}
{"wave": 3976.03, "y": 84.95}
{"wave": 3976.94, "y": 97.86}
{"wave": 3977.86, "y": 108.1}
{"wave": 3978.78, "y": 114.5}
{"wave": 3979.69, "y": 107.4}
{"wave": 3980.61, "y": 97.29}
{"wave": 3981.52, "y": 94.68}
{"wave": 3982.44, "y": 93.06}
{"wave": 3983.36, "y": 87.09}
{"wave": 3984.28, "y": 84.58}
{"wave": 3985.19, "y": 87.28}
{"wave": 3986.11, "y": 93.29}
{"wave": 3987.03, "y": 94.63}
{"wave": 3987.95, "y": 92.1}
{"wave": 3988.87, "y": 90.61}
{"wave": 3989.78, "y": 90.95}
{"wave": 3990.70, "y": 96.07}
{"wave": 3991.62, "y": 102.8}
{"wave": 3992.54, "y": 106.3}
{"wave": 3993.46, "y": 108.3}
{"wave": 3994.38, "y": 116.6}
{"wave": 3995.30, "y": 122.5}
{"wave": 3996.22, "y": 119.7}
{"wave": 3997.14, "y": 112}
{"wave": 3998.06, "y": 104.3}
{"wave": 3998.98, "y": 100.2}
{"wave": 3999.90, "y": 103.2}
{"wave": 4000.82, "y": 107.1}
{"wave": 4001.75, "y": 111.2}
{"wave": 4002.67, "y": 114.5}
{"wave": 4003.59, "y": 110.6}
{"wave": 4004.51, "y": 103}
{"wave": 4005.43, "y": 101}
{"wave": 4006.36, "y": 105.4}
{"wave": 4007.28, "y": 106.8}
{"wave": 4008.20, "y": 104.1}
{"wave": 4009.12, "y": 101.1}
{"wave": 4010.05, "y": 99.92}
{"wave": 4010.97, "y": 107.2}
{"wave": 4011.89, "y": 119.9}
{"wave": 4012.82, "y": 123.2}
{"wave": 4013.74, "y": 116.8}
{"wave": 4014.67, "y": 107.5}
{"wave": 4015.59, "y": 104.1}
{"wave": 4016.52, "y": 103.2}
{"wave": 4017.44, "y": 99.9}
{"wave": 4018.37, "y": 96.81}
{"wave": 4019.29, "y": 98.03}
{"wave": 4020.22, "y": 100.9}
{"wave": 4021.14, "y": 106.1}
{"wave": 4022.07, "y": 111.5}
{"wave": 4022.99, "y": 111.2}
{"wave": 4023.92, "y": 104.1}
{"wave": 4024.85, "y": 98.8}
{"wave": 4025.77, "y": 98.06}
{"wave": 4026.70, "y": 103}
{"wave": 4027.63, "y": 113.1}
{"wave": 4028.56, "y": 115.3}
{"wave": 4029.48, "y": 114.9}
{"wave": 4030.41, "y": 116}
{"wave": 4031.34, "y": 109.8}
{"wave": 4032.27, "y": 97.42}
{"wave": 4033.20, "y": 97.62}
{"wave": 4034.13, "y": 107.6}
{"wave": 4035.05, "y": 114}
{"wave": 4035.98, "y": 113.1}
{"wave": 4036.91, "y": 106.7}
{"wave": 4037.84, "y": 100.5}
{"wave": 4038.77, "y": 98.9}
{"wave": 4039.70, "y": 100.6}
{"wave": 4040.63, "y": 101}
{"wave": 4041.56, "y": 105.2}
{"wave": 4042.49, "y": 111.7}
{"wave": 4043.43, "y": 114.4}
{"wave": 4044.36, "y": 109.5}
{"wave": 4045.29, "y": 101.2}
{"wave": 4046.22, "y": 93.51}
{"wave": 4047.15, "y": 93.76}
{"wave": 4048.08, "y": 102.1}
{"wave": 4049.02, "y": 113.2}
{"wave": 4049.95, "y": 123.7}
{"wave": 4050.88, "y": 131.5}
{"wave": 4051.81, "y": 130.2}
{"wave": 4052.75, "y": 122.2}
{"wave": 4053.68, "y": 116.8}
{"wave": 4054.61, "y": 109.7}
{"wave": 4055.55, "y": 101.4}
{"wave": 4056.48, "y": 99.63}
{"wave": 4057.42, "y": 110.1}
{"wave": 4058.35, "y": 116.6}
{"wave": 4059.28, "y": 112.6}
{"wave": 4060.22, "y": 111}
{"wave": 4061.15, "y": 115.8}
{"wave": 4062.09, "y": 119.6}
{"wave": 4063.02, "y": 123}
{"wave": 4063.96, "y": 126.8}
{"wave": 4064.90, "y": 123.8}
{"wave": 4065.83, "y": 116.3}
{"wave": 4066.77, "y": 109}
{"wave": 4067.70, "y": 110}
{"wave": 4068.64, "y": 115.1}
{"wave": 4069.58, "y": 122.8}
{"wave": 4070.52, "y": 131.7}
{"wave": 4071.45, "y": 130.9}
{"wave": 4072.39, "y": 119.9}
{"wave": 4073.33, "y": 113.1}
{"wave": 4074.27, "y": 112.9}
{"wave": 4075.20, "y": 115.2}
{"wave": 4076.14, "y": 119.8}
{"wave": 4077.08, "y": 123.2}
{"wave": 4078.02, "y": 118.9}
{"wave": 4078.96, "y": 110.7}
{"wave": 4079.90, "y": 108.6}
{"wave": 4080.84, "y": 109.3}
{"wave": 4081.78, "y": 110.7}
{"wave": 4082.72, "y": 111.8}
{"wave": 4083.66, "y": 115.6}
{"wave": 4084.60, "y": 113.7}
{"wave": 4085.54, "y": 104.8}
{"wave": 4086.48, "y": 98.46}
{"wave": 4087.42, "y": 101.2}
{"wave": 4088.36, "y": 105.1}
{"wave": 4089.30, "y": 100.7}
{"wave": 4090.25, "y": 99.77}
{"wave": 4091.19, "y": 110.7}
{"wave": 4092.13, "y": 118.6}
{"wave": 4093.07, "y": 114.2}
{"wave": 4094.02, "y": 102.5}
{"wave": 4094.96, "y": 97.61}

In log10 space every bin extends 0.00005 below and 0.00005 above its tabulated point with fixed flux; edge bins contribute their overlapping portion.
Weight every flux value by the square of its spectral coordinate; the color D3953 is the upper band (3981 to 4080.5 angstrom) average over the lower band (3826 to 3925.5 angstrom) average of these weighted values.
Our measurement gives 1.2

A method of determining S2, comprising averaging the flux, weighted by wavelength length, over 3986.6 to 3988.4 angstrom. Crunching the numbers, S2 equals 93.3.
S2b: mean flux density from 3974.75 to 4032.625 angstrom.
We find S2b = 104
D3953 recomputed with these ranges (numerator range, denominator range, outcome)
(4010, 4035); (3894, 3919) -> 1.25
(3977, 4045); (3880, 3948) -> 1.22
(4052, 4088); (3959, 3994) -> 1.26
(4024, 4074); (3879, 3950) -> 1.32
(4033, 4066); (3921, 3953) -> 1.29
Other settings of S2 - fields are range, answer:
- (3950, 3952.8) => 98.7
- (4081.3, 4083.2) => 111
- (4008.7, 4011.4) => 103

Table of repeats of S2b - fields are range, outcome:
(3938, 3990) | 99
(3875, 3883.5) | 103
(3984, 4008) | 103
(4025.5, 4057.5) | 109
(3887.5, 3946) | 88.9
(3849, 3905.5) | 113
